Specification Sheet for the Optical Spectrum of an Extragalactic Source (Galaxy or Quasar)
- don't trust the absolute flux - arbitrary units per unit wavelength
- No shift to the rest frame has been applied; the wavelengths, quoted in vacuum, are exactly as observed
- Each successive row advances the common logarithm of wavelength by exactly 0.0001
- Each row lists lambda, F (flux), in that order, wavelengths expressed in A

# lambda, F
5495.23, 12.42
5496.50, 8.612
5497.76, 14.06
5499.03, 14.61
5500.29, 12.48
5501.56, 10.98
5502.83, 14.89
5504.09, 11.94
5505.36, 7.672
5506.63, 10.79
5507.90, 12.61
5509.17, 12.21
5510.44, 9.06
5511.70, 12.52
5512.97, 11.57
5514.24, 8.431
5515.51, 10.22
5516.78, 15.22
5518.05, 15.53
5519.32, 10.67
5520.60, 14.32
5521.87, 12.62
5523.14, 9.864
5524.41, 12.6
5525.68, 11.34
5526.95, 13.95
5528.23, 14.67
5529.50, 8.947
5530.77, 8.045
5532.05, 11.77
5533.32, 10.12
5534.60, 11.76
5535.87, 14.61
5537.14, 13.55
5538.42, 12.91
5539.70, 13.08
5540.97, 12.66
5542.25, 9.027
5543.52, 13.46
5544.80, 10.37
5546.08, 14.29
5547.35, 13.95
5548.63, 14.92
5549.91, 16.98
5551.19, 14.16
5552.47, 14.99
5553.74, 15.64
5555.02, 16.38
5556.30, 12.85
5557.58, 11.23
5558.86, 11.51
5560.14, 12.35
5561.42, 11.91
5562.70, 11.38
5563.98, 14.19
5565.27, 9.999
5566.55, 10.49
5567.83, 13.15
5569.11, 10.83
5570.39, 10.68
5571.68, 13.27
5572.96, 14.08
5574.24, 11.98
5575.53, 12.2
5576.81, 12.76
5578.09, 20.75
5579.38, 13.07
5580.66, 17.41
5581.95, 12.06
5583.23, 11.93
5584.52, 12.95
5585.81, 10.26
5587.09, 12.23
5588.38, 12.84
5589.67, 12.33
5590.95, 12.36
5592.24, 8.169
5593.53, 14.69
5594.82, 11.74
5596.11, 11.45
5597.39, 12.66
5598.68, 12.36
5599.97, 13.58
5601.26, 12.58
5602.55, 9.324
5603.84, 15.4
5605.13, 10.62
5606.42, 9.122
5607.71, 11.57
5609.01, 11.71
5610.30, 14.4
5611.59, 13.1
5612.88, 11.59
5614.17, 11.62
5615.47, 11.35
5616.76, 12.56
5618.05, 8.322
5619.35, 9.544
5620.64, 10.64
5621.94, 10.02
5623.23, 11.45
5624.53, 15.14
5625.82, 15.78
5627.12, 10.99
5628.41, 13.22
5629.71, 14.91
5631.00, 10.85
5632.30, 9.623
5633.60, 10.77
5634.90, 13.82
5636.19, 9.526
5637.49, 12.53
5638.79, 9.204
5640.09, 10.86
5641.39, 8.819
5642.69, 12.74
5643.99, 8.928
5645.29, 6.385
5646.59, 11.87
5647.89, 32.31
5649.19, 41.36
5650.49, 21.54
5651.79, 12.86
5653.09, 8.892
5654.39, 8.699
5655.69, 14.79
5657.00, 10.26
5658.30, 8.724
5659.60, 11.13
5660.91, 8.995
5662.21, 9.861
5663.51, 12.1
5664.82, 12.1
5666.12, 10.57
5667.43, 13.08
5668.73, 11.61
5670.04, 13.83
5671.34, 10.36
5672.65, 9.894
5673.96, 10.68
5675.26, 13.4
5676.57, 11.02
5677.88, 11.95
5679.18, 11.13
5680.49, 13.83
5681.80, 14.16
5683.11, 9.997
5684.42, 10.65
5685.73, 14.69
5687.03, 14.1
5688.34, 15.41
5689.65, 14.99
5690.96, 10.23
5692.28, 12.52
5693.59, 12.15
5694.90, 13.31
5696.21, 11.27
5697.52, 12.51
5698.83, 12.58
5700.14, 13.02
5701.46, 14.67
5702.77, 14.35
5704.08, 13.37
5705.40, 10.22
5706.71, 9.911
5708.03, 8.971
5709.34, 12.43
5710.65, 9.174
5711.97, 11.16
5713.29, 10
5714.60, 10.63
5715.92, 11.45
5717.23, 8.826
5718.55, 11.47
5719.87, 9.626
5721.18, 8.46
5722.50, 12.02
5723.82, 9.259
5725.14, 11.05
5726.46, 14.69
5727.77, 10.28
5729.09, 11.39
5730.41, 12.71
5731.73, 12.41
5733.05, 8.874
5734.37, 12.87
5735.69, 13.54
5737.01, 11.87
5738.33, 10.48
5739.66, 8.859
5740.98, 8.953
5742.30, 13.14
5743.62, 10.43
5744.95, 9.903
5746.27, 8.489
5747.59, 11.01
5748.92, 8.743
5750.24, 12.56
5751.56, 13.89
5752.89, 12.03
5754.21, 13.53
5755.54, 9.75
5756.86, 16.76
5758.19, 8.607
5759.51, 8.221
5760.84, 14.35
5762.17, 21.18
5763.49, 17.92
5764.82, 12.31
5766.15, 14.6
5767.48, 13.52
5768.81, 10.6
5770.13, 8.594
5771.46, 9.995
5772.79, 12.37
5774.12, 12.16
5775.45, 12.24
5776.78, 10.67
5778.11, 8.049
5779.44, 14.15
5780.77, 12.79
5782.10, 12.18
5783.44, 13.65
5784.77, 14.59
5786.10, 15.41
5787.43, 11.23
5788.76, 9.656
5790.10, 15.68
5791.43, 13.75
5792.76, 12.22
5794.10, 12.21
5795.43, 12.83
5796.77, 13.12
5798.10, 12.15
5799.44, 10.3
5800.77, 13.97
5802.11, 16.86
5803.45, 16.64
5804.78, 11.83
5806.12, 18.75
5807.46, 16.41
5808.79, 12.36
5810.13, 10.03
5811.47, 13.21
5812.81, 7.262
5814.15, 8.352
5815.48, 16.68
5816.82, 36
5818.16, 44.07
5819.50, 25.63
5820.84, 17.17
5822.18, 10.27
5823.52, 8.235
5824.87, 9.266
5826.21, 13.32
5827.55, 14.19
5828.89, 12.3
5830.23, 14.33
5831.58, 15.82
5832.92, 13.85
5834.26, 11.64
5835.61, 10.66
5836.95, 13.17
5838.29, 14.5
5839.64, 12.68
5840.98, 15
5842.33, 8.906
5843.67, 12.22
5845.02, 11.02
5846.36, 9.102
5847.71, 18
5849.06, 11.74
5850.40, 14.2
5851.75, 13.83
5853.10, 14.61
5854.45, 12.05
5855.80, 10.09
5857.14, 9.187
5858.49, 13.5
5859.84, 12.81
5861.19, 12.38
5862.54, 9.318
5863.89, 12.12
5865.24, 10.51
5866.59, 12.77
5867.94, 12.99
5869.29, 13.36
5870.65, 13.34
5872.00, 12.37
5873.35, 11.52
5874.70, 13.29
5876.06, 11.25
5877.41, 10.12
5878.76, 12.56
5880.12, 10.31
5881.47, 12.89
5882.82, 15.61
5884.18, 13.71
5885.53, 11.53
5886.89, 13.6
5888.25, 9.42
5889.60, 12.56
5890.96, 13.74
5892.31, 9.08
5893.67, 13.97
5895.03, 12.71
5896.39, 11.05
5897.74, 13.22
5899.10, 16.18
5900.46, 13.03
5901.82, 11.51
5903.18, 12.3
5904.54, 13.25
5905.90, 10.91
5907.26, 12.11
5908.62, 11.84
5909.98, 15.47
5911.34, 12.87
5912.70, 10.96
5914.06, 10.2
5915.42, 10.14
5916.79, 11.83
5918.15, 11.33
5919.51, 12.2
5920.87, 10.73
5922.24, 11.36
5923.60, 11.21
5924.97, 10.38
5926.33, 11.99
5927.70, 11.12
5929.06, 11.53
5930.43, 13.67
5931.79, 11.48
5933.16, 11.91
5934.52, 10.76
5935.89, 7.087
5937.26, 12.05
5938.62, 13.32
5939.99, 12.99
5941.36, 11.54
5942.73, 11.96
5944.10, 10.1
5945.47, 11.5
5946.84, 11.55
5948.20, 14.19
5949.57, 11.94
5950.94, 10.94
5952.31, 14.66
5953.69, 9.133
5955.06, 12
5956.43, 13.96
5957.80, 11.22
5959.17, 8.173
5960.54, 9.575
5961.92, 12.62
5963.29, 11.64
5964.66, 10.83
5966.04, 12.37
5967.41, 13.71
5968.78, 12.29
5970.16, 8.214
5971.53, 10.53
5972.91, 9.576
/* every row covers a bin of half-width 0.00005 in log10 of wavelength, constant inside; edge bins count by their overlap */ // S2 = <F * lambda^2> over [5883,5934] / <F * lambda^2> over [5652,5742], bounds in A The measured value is 1.13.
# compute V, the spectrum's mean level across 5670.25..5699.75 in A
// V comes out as 12.3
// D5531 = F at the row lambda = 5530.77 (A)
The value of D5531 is 8.045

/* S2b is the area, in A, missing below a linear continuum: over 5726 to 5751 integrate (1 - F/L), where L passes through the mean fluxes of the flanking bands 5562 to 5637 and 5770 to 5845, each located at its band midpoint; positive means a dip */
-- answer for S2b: 4.2 A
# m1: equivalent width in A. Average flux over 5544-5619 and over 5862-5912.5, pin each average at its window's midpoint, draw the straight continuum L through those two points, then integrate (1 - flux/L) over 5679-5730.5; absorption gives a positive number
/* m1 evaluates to 2.9 A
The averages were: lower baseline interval 12.6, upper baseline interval 12.4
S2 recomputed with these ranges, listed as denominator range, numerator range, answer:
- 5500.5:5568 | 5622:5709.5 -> 1.07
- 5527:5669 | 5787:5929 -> 1.14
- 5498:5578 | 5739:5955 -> 1.14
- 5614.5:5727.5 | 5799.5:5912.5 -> 1.17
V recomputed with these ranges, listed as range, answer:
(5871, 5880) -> 11.8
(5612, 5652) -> 13.3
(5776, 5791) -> 12.6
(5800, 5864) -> 14.2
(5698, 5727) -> 11.2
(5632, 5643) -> 10.9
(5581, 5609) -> 12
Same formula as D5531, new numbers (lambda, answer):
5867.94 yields 12.99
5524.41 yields 12.6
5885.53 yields 11.53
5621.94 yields 10.02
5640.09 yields 10.86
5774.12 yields 12.16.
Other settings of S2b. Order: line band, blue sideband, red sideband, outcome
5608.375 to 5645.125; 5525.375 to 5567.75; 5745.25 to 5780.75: 2.88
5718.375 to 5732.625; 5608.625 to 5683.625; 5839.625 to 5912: 1.45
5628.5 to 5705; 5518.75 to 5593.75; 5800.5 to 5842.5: 5.35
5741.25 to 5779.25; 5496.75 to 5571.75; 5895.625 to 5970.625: 0.10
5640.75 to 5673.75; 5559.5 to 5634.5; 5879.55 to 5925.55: -2.78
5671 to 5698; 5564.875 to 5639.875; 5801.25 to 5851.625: 1.58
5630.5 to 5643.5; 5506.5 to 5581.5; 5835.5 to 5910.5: 1.79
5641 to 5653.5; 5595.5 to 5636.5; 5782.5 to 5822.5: -4.39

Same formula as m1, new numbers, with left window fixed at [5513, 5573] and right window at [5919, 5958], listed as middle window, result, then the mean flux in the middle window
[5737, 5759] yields 1.8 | 11.1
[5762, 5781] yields -0.8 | 12.5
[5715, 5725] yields 1.6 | 10.2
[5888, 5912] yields -1.7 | 12.6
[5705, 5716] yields 1.6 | 10.4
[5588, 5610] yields 0.8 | 11.9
